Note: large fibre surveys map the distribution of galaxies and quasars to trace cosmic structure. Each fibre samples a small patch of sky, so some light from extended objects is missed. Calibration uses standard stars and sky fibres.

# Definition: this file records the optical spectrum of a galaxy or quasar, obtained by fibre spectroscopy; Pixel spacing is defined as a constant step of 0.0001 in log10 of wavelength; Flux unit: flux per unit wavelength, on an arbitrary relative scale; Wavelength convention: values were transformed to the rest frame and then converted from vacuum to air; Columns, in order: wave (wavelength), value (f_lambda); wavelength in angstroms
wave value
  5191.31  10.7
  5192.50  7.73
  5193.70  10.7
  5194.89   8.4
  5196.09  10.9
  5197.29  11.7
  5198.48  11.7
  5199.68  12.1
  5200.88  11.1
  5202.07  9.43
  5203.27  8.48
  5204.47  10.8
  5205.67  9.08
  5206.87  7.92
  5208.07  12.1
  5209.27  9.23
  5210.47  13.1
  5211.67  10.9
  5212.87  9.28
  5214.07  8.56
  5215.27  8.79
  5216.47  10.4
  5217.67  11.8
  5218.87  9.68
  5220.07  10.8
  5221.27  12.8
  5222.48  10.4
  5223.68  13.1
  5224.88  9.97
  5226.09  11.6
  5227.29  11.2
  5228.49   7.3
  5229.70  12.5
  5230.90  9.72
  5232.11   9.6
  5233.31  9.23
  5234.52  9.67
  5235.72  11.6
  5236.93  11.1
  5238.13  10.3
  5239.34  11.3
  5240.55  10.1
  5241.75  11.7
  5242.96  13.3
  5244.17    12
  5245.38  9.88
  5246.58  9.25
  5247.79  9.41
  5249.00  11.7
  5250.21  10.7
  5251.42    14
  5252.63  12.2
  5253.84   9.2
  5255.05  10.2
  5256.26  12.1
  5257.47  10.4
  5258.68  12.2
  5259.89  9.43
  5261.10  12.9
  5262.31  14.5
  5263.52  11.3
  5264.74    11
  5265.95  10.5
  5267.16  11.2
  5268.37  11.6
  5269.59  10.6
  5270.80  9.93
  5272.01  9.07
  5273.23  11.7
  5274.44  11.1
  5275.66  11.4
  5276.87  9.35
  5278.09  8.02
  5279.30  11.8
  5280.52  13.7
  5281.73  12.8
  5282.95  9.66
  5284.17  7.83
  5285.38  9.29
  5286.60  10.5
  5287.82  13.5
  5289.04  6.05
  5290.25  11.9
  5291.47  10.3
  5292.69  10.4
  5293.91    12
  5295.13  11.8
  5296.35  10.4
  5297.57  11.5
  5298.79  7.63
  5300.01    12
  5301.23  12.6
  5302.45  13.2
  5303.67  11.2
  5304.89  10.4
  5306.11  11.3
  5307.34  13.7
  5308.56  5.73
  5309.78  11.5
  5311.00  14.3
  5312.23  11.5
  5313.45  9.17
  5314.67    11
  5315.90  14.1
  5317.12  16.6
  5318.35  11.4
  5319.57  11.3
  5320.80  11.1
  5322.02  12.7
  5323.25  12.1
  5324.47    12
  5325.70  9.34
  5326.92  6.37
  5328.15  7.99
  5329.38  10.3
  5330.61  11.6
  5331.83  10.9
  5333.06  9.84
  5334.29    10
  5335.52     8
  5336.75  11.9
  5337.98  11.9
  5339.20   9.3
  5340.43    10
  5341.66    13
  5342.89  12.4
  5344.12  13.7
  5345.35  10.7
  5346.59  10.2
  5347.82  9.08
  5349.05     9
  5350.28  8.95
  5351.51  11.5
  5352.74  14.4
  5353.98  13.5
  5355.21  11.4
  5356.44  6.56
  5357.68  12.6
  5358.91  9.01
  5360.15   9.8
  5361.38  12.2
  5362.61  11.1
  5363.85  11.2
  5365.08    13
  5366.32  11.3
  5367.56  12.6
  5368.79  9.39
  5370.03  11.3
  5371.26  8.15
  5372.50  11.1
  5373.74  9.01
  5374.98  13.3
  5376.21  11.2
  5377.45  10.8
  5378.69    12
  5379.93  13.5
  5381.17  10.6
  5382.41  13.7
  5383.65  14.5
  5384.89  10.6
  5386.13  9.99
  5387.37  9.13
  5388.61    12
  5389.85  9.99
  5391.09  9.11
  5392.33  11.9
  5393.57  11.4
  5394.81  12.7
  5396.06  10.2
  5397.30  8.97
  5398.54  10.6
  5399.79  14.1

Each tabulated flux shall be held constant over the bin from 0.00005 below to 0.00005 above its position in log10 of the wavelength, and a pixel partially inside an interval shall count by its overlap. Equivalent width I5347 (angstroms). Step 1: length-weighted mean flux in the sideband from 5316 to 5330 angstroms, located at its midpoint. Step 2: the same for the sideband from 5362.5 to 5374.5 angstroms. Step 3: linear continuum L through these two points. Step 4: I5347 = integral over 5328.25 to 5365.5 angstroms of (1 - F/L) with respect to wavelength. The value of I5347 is 0.4 angstroms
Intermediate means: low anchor 11.1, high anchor 10.8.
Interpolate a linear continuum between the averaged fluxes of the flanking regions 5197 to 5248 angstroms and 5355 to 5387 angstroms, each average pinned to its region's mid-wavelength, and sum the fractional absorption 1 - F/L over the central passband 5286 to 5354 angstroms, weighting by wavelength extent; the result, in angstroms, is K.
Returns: -0.58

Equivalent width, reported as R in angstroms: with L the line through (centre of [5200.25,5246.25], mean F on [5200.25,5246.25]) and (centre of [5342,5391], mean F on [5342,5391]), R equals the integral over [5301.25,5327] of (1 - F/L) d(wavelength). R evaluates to -1.6 angstroms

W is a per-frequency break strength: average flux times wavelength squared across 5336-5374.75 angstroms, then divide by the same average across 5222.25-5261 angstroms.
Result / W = 1.05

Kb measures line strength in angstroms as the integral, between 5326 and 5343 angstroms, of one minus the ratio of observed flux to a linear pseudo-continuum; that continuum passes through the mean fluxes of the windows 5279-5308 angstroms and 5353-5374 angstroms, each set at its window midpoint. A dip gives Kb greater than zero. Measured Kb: 1.2 angstroms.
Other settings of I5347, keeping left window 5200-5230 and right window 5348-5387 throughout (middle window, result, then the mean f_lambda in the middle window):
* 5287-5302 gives -0.1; 10.9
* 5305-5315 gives -0.1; 11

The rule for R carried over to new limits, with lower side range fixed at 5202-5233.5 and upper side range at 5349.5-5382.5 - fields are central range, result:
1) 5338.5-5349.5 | 0.2 angstroms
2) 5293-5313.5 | -0.8 angstroms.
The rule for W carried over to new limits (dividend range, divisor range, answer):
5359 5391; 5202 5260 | 1.11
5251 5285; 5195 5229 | 1.07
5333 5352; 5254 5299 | 1.01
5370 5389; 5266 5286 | 1.11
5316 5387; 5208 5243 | 1.09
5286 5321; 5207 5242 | 1.10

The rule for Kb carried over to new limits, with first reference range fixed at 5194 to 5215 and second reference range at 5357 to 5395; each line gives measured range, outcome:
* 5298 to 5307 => -0.4 angstroms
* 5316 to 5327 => -0.9 angstroms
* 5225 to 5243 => -0.3 angstroms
